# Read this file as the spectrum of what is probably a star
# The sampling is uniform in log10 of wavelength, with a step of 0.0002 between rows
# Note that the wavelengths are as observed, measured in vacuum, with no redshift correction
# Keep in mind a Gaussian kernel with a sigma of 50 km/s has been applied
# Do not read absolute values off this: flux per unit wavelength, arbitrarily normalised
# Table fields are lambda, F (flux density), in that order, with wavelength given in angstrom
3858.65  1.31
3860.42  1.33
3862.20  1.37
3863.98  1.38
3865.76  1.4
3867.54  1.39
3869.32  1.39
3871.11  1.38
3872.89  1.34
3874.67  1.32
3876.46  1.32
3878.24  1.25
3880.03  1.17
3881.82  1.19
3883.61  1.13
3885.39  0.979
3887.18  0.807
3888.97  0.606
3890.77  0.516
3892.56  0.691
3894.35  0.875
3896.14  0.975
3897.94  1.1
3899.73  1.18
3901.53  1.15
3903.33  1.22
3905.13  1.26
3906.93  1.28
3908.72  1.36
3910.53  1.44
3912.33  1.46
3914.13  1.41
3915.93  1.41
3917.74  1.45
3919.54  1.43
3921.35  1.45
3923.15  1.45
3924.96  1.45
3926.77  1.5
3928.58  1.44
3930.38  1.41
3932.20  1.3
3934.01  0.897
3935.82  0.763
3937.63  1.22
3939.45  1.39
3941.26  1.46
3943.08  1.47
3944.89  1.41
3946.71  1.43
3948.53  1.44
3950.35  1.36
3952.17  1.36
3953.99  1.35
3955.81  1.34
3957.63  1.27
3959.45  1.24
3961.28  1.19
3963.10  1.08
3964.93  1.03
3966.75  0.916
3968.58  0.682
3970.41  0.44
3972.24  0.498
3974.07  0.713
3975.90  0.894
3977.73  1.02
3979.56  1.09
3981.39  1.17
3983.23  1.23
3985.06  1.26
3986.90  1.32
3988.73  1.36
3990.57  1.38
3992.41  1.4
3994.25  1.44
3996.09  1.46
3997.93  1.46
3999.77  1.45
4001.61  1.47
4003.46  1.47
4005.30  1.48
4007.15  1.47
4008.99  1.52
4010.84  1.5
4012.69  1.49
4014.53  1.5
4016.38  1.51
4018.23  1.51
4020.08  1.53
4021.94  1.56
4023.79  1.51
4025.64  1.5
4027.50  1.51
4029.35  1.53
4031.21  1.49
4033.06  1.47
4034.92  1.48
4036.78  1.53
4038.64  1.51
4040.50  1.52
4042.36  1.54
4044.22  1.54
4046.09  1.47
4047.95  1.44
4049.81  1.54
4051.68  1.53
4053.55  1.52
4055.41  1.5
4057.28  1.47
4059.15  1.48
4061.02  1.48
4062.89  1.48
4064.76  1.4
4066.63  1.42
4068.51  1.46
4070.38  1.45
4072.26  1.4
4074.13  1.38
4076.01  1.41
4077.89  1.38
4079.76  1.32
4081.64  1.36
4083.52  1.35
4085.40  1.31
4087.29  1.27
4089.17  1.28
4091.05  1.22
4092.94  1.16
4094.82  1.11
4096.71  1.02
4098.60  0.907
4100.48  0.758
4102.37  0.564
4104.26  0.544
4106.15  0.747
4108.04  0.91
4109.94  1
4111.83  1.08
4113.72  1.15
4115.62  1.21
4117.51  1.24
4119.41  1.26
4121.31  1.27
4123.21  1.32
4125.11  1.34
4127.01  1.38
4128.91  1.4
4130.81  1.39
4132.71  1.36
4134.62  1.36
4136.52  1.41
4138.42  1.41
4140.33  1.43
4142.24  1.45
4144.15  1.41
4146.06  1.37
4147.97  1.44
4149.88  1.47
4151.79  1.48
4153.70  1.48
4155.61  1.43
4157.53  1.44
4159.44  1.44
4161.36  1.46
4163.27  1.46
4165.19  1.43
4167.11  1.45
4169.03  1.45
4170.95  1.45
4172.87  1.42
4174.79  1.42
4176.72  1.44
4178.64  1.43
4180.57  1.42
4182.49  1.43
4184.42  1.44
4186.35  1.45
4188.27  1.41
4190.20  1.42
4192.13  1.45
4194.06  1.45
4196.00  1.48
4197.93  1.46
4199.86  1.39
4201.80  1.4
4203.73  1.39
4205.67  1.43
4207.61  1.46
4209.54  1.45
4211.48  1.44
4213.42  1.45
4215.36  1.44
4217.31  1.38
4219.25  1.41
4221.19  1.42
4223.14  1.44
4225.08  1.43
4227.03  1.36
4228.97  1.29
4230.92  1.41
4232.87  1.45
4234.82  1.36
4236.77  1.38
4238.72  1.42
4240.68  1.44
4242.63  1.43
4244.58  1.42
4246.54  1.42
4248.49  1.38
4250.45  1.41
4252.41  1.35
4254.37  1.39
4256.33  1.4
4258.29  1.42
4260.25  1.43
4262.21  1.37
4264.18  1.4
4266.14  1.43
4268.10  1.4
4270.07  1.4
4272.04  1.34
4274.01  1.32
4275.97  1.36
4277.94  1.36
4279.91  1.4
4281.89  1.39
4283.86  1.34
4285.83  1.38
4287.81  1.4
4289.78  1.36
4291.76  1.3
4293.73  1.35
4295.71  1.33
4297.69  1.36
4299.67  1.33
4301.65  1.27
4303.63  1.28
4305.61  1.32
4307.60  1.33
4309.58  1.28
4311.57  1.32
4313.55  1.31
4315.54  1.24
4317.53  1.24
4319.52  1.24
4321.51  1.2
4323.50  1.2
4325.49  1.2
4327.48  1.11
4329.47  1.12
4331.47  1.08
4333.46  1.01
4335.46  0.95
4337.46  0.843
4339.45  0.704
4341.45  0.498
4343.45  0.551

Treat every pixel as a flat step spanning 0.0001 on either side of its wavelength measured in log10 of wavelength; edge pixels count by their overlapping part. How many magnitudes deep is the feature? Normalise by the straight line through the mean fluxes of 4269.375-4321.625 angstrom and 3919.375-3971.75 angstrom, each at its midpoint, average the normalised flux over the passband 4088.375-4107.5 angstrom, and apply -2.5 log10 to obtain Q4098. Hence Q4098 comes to 0.35 mag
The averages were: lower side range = 1.24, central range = 0.928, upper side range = 1.33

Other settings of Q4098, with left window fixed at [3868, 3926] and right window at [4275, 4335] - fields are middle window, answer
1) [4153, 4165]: -0.16 mag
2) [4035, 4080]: -0.19 mag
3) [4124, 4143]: -0.12 mag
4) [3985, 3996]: -0.13 mag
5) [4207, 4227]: -0.14 mag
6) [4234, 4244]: -0.12 mag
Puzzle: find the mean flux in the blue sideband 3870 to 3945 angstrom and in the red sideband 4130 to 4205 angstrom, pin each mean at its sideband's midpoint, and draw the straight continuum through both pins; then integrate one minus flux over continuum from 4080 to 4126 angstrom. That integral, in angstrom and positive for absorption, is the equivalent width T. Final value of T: 9.20 angstrom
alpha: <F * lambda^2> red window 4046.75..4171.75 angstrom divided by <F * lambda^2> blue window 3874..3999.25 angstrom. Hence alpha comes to 1.20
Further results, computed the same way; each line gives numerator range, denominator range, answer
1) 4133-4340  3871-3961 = 1.28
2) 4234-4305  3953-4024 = 1.25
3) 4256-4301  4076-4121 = 1.36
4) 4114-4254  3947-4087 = 1.13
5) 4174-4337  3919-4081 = 1.13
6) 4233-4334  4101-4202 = 1.06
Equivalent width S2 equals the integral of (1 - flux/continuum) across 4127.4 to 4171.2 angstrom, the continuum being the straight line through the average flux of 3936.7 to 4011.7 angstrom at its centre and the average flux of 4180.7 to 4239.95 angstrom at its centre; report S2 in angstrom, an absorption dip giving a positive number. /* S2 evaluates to -1.7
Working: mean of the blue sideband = 1.25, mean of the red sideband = 1.42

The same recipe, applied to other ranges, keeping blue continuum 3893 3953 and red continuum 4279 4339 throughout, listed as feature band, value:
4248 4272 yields -2.8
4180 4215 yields -4.8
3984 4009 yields -2.5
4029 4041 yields -2.0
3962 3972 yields 3.7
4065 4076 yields -1.2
